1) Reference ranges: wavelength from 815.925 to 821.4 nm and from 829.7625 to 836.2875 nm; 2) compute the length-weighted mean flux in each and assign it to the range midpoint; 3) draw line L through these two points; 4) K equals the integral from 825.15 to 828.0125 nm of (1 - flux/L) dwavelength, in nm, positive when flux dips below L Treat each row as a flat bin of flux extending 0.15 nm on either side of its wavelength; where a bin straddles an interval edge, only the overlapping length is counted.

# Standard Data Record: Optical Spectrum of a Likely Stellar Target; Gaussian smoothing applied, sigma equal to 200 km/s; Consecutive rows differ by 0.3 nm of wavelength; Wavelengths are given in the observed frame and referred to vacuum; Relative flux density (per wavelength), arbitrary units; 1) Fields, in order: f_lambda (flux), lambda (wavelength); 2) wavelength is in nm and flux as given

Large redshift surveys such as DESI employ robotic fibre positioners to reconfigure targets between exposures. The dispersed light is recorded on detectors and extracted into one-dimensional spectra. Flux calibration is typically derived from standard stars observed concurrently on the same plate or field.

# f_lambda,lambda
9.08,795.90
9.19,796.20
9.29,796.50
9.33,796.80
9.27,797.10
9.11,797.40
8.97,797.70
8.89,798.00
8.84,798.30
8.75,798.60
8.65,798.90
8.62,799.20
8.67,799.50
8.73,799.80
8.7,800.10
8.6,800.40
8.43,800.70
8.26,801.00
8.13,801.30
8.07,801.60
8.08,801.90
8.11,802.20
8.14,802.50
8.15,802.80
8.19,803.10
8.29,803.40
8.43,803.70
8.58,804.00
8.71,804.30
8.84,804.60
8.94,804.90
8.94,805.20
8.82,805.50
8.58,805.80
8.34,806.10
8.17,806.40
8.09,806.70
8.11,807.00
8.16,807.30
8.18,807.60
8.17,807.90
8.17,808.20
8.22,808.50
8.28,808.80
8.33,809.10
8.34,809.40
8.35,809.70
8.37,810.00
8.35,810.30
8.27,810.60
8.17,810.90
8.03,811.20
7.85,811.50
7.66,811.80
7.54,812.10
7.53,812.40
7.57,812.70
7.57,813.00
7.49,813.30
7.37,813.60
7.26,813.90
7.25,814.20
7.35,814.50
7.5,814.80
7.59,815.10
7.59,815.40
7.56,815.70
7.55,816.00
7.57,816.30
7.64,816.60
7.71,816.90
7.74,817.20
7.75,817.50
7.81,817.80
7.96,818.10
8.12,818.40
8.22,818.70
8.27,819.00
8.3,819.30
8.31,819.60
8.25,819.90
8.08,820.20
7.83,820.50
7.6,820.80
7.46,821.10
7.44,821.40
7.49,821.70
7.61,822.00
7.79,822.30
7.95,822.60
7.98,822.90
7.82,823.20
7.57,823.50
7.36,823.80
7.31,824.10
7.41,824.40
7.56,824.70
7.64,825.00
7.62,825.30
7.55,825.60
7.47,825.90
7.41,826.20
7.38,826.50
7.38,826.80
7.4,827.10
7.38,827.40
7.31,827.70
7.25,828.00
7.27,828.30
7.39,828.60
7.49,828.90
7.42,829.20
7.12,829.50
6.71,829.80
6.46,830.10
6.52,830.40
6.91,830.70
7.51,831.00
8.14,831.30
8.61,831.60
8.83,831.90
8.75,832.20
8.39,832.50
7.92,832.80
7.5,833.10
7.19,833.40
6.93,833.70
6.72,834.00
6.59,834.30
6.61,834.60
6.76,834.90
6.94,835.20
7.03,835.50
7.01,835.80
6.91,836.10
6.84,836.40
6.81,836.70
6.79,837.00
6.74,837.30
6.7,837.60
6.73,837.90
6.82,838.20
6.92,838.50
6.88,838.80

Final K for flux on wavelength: 0.06 nm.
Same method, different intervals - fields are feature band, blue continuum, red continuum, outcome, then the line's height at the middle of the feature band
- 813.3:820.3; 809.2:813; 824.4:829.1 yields 0.02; 7.79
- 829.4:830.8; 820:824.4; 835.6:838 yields 0.09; 7.21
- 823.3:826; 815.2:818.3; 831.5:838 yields 0.00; 7.49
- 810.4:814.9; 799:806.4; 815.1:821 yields 0.25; 8.08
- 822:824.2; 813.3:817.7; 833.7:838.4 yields -0.13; 7.26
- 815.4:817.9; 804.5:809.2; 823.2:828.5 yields 0.08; 7.9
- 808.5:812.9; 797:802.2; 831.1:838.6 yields 0.07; 8.18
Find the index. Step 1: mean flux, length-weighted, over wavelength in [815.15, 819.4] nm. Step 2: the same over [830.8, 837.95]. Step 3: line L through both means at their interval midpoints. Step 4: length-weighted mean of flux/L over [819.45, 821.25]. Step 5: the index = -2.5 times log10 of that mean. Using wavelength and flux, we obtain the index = -0.03 mag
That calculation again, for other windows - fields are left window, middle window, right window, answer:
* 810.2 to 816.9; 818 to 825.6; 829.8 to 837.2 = -0.04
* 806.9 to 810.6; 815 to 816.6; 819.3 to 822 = 0.06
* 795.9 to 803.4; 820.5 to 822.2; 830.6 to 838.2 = 0.03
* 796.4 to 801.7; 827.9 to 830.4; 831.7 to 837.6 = 0.05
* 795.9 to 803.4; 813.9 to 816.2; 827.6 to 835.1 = 0.08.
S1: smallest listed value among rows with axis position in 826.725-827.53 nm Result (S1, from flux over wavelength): 7.38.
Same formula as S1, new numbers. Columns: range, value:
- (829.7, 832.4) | 6.46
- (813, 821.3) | 7.25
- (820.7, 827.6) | 7.31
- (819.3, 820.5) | 7.83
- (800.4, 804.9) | 8.07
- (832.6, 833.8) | 6.93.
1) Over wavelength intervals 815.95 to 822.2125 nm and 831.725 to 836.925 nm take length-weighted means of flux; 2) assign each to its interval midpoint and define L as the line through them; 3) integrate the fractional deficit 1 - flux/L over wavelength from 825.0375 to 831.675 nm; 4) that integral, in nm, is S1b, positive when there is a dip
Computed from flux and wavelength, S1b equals 0.14 nm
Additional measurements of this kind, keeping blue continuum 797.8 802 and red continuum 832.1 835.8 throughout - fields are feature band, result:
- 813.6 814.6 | 0.088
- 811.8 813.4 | 0.100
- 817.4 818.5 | -0.007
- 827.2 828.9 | 0.030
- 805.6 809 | 0.010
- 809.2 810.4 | -0.028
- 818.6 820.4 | -0.100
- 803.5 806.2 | -0.108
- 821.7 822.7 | -0.005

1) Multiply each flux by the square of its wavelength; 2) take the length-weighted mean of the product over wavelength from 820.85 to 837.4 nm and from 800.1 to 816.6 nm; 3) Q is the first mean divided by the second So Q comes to 0.96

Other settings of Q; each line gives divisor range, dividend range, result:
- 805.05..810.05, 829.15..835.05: 0.94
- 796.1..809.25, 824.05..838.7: 0.91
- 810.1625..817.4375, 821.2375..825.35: 1.02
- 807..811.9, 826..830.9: 0.92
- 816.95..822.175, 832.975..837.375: 0.91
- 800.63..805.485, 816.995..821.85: 0.98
